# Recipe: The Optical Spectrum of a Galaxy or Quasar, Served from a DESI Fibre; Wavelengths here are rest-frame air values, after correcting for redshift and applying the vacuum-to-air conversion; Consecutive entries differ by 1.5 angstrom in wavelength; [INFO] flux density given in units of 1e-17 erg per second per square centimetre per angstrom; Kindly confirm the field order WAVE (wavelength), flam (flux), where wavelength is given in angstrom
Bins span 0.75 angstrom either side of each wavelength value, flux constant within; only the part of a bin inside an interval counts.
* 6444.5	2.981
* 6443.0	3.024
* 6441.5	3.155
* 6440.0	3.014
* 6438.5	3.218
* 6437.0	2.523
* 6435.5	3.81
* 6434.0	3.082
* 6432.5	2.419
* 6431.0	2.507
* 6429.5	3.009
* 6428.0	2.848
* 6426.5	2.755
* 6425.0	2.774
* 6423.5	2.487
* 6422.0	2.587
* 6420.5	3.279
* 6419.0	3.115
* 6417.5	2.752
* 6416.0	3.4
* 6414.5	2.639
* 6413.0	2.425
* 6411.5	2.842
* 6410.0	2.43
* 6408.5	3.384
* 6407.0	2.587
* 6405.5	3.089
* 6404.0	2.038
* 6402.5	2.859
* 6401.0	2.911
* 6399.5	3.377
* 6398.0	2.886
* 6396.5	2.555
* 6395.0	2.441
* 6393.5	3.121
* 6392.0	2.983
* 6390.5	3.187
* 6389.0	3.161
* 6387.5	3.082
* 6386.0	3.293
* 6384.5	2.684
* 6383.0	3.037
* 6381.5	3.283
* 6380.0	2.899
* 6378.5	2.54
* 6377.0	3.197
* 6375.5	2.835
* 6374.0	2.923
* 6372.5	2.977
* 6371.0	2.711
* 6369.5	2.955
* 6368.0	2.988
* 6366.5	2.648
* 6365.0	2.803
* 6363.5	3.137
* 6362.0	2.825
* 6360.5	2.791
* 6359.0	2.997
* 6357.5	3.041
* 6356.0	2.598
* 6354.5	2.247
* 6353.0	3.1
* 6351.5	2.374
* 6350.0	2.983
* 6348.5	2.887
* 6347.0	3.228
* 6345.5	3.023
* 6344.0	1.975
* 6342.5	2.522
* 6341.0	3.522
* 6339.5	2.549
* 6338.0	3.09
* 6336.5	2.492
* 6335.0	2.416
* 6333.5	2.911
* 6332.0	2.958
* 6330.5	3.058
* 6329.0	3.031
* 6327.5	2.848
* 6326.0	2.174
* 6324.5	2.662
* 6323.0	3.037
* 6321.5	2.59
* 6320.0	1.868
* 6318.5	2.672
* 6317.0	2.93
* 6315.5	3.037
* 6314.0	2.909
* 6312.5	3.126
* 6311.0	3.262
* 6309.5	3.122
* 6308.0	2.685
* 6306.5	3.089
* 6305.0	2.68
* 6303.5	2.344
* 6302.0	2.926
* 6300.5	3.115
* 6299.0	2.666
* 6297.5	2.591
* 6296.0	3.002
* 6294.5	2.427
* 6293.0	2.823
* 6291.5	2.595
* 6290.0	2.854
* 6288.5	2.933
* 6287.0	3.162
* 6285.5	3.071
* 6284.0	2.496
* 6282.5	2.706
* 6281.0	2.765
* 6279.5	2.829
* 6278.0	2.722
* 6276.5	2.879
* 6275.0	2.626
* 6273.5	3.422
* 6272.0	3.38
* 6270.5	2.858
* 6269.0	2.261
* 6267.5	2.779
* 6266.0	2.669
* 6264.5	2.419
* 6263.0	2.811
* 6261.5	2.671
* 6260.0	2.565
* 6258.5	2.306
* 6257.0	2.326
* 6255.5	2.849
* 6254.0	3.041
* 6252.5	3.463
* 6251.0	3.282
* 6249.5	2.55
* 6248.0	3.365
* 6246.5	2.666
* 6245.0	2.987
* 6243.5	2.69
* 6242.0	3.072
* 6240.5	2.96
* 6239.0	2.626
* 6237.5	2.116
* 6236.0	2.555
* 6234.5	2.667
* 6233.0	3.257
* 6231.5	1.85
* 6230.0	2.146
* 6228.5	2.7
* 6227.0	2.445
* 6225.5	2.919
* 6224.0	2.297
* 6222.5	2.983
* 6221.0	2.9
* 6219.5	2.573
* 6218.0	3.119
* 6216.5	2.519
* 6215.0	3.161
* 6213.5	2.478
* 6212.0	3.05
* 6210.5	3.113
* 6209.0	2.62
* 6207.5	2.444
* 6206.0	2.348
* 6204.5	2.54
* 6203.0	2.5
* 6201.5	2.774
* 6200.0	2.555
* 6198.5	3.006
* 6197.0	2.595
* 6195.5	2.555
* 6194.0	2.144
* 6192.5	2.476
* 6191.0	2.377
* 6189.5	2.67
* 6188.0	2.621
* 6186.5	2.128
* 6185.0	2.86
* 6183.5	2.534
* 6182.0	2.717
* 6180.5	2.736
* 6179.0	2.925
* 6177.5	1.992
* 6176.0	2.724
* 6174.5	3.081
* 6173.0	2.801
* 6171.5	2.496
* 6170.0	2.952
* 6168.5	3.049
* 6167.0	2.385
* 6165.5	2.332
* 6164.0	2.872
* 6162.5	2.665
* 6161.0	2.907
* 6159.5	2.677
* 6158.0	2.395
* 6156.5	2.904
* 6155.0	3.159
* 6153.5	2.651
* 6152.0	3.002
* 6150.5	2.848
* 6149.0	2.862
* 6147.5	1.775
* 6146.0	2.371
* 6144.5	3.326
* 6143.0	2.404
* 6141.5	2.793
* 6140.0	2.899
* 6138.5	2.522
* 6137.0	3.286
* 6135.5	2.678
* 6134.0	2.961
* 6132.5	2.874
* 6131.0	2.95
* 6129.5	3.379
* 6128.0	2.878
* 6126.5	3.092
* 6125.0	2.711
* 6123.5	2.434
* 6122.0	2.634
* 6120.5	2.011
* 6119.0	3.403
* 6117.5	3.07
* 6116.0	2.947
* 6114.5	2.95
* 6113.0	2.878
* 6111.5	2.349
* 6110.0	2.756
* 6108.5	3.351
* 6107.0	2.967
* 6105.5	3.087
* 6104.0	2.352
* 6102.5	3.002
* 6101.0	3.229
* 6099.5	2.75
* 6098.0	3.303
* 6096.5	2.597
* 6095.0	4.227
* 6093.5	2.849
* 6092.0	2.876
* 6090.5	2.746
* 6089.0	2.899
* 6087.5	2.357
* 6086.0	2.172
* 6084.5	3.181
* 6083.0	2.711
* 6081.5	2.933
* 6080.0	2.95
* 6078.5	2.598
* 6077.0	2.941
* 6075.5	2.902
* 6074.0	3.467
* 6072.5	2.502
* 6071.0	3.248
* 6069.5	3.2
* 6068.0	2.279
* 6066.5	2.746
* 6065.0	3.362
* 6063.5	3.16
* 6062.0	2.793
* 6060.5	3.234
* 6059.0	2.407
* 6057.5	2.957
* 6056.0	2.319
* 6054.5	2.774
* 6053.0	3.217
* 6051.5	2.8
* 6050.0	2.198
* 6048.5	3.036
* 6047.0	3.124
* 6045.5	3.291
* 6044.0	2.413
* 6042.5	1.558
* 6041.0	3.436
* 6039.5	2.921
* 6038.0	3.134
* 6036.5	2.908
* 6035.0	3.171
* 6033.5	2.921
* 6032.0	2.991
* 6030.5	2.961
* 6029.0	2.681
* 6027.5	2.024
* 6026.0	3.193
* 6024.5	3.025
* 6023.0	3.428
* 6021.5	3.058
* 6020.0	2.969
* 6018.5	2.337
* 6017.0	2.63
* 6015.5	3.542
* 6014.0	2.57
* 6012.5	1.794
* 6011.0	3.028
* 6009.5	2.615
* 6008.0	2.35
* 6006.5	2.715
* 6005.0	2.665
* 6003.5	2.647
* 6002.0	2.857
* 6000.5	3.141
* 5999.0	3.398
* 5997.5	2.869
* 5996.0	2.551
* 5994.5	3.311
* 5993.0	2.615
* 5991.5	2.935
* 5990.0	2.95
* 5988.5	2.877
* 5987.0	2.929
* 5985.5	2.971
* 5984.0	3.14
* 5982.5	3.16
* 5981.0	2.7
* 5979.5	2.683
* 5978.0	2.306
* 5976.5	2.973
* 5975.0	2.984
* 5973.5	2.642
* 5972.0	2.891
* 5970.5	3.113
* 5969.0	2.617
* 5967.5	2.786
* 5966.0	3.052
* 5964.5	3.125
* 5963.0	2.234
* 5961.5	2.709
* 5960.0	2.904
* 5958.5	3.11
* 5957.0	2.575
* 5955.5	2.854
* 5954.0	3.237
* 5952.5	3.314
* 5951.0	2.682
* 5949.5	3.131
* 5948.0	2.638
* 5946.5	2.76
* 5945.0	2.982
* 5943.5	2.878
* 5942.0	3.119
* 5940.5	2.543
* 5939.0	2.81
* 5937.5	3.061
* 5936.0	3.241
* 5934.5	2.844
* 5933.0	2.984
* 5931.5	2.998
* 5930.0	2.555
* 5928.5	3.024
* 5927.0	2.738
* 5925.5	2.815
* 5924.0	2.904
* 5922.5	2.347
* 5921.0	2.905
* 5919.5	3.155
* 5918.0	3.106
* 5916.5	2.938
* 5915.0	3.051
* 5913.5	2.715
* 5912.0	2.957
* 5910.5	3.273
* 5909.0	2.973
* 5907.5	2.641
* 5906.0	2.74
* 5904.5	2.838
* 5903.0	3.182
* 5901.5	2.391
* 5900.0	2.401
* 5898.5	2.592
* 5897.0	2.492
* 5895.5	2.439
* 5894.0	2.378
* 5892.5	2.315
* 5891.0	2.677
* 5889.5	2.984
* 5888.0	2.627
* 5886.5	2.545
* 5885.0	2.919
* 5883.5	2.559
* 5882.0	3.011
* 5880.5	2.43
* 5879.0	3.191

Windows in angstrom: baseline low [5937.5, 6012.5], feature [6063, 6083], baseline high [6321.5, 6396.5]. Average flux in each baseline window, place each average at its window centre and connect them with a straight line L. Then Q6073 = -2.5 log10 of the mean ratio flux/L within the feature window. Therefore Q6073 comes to -0.031 mag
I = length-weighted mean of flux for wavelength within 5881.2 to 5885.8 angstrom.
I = 2.82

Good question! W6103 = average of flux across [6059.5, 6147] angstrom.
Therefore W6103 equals 2.88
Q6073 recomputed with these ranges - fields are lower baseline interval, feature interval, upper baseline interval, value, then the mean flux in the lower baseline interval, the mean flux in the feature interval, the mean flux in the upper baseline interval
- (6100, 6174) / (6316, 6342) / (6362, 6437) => 0.04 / 2.8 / 2.75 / 2.89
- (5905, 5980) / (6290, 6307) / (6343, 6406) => 0.05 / 2.87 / 2.75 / 2.87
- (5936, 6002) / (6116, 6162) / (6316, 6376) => 0.02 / 2.89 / 2.8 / 2.79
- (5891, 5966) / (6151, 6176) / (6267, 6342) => 0.02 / 2.83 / 2.77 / 2.82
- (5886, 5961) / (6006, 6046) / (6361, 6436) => 0.02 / 2.83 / 2.8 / 2.89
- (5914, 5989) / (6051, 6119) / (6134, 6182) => -0.05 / 2.88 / 2.9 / 2.73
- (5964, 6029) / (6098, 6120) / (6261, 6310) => -0.04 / 2.84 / 2.94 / 2.8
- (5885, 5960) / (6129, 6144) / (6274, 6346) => -0.03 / 2.83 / 2.87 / 2.79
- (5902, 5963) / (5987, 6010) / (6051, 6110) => 0.02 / 2.9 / 2.84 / 2.91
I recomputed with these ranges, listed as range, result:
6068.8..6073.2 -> 2.99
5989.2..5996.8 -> 2.87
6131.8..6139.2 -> 2.87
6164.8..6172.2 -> 2.65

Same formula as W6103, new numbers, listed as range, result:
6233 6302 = 2.8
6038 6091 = 2.83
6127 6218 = 2.71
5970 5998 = 2.87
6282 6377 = 2.81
